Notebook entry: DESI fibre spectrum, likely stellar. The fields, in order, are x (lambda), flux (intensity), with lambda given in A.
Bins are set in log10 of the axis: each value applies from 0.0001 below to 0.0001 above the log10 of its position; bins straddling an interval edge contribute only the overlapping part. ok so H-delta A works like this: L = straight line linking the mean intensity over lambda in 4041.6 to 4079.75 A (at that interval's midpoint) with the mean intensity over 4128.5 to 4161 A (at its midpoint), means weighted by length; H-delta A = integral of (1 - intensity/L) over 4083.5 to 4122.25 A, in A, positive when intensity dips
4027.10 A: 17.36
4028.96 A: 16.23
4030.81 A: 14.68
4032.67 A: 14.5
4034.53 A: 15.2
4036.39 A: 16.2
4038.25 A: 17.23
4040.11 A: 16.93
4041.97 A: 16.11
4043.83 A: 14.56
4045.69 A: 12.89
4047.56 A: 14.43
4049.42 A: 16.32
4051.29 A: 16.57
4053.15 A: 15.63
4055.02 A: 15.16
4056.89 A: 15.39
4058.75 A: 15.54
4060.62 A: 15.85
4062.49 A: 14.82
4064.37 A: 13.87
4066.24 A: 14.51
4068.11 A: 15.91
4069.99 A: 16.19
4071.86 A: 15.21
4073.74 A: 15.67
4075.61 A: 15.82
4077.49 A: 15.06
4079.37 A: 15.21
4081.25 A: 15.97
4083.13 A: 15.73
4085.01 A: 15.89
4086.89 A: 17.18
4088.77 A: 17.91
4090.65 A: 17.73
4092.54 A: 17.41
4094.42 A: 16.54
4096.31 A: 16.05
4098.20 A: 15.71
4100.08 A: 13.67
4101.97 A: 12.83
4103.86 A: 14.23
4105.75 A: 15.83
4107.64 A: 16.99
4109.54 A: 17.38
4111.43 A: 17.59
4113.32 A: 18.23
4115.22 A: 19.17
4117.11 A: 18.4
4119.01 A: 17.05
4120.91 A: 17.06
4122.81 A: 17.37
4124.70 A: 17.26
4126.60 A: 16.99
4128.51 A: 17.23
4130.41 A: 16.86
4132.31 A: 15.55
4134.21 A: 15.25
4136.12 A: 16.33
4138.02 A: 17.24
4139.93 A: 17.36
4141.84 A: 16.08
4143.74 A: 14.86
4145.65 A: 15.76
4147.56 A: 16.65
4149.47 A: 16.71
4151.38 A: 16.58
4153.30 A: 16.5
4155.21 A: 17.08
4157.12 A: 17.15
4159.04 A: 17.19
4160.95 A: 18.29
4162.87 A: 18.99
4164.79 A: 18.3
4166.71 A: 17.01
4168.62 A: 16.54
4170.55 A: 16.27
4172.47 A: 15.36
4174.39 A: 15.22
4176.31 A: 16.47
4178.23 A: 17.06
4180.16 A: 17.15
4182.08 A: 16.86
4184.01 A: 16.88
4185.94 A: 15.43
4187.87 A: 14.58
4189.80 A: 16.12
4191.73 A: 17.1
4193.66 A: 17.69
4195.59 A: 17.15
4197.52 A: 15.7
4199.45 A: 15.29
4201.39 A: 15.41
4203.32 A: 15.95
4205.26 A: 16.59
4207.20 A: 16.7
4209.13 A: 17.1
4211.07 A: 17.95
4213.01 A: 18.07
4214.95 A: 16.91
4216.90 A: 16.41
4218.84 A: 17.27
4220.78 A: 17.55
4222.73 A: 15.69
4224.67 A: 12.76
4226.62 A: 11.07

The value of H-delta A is -1.8 A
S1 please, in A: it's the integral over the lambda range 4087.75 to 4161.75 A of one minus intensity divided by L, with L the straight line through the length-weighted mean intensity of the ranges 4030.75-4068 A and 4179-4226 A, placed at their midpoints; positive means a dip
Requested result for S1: -3.8 A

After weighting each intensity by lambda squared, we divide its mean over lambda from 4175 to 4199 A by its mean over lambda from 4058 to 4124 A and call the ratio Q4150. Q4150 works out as 1.1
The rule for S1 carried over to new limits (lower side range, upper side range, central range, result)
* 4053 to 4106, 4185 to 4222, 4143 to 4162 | -0.63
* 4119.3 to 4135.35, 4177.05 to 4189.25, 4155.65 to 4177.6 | -0.74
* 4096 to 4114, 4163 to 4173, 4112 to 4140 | -1.69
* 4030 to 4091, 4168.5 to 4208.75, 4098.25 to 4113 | 0.20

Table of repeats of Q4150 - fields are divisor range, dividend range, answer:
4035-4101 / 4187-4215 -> 1.12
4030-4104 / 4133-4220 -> 1.13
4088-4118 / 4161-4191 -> 1.04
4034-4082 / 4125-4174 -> 1.13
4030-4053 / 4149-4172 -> 1.18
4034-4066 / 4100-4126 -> 1.12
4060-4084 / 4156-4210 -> 1.14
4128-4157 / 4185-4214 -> 1.03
